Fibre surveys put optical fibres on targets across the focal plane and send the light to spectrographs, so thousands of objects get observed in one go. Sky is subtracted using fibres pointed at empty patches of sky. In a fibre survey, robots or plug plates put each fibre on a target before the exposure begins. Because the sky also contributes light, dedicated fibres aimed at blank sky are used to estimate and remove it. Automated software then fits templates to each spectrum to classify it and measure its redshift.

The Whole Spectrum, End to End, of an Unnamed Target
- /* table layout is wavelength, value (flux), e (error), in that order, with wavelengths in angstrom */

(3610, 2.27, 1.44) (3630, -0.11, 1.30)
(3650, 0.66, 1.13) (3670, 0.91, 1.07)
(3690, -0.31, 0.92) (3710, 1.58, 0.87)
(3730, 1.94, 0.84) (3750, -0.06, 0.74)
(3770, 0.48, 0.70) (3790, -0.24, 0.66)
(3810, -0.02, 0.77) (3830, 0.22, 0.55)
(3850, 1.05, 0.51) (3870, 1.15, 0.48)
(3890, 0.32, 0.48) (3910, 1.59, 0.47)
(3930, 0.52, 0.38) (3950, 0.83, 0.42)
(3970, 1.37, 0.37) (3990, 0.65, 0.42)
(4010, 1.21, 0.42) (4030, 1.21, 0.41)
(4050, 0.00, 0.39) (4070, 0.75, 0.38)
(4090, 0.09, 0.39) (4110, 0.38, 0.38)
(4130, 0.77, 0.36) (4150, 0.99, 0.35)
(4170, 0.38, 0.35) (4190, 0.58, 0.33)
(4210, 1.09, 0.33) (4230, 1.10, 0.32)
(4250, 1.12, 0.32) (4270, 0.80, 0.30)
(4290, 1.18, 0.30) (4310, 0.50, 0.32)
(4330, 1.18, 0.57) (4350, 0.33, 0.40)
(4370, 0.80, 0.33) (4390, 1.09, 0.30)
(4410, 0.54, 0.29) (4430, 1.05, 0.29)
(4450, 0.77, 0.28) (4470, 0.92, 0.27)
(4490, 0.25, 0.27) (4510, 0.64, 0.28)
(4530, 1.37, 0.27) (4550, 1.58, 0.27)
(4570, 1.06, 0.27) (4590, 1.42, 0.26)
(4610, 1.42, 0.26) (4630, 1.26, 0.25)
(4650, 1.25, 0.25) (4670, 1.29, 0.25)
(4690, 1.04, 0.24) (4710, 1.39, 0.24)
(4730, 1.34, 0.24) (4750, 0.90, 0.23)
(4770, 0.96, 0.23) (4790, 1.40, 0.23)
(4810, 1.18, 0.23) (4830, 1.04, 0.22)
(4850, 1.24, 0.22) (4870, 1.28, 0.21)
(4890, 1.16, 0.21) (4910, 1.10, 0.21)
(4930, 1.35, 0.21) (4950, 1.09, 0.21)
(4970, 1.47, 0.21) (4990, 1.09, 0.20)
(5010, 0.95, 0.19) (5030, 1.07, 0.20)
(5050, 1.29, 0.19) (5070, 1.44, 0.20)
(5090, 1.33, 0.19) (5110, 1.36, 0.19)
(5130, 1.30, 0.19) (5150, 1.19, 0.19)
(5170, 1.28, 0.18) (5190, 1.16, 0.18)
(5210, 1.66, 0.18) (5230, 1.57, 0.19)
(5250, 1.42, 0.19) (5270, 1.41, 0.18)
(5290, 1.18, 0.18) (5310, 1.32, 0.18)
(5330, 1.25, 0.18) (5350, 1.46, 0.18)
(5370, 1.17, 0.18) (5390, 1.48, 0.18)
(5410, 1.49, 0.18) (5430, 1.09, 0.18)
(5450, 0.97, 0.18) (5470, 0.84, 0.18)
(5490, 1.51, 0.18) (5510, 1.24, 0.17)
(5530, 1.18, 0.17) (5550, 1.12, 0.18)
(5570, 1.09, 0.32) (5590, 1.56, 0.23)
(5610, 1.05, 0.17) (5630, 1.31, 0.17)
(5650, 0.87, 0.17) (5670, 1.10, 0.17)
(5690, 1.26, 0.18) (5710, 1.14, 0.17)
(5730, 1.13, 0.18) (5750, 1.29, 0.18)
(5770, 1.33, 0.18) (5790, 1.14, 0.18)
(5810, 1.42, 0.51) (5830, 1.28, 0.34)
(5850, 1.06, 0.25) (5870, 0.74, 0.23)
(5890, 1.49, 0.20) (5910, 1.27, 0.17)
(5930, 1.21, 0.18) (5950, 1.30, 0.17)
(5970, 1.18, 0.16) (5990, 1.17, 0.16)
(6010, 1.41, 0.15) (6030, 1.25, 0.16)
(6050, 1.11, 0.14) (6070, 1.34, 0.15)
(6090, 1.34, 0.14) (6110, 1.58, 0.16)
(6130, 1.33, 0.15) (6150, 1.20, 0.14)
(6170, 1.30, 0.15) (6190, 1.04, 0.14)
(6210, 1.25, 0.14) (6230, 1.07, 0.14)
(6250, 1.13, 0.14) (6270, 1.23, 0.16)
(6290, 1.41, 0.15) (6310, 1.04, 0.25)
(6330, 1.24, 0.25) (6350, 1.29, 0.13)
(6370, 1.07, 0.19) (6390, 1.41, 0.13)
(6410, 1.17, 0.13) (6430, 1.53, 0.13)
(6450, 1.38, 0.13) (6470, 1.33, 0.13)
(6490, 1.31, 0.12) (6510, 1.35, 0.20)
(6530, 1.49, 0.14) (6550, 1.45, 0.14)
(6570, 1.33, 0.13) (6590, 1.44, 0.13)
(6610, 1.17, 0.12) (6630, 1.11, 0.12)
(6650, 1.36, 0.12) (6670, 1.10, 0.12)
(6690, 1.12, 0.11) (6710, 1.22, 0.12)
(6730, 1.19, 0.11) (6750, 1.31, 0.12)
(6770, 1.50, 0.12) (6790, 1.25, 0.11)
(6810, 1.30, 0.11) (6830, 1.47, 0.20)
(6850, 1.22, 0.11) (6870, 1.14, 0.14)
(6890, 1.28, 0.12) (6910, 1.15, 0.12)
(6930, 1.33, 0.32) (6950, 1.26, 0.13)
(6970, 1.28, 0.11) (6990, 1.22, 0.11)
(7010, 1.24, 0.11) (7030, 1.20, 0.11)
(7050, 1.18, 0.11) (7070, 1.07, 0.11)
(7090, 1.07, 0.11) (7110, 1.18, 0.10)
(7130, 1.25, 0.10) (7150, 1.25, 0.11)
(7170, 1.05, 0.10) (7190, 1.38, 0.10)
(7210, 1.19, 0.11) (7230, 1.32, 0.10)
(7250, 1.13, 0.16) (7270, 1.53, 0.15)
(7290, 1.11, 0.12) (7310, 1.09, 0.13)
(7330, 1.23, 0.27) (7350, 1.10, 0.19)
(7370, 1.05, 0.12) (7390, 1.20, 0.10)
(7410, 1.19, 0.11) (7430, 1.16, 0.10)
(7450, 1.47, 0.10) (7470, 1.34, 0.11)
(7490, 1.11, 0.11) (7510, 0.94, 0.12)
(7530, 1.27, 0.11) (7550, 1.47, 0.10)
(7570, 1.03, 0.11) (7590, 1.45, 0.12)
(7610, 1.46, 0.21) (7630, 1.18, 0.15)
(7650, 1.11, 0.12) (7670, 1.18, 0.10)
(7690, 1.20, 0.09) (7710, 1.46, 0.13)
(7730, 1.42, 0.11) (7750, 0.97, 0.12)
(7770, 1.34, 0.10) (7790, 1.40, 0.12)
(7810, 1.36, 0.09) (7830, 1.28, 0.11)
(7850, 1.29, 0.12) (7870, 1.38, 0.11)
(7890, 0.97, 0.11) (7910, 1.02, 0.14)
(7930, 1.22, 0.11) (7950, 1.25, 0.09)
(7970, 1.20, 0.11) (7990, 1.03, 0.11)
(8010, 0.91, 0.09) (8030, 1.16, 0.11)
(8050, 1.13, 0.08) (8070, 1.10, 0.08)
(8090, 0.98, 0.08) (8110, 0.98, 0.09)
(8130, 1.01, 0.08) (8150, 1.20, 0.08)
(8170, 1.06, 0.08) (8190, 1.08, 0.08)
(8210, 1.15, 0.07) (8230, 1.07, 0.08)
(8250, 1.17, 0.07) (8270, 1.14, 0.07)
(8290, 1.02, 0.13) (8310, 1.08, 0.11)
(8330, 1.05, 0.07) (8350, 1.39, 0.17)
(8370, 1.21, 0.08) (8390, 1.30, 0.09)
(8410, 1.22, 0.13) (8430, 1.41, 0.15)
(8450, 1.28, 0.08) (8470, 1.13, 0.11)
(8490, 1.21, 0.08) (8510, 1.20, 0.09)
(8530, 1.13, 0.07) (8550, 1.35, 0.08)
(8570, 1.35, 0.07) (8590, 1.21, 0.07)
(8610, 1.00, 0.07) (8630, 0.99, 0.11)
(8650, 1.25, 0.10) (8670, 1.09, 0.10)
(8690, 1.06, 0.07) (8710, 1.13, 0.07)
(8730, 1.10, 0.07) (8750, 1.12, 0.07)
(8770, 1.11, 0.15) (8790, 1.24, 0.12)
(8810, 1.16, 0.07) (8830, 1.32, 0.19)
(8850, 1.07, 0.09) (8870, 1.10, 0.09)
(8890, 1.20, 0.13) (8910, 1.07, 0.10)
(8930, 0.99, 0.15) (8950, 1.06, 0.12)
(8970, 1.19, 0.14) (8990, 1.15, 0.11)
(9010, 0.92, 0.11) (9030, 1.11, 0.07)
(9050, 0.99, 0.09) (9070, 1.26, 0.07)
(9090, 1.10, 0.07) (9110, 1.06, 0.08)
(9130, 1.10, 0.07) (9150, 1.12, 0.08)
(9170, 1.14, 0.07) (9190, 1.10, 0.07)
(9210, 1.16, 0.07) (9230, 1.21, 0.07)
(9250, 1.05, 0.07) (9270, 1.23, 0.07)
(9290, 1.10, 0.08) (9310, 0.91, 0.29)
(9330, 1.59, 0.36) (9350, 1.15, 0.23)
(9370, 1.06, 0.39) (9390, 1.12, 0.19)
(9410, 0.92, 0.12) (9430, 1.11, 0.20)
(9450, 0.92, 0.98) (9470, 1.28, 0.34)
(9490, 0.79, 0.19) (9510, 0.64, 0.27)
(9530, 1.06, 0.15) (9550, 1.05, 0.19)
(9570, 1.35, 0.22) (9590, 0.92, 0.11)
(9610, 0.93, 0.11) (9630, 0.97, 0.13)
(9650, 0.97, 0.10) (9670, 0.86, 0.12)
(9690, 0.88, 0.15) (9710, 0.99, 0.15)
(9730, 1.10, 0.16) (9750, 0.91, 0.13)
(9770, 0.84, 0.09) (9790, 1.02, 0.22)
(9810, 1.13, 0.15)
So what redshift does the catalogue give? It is 0.134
